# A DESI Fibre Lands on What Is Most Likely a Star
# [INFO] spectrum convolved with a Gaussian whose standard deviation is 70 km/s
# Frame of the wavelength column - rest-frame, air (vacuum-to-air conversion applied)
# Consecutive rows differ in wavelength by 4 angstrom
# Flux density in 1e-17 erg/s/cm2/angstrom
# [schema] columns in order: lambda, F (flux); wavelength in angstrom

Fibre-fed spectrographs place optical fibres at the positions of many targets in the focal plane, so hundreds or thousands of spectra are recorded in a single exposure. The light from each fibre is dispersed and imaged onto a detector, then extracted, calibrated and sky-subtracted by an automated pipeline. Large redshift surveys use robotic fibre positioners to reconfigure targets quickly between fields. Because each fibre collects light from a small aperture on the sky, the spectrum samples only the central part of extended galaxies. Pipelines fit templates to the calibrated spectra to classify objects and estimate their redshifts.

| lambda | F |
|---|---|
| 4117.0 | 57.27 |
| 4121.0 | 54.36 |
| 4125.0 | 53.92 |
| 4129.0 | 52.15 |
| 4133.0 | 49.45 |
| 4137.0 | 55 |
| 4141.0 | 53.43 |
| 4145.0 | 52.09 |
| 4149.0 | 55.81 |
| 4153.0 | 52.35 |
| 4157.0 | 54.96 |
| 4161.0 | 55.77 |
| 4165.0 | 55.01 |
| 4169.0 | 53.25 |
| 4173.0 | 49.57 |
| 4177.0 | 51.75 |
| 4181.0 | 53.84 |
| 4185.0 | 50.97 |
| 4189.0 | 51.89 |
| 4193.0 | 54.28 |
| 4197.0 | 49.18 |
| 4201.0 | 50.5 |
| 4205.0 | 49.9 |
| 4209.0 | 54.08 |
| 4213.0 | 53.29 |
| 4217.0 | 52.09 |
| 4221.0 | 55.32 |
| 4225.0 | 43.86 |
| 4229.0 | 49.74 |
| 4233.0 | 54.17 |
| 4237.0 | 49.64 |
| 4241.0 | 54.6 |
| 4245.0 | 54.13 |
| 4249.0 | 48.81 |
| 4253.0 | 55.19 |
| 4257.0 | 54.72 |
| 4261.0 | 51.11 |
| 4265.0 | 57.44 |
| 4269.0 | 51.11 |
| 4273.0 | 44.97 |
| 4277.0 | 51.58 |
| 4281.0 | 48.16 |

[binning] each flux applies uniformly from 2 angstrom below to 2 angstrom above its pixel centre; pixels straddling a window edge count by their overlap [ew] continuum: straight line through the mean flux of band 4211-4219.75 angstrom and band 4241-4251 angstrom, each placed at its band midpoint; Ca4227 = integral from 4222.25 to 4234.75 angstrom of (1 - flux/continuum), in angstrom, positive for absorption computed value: 0.7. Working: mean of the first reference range 52.9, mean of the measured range 49.5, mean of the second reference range 52.1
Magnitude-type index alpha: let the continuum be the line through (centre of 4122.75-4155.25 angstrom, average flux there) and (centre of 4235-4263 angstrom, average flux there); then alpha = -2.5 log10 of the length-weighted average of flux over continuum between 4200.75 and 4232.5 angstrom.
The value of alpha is 0.03 mag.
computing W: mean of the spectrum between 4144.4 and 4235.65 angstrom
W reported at 52.3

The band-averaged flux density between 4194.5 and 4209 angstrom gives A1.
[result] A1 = 50.6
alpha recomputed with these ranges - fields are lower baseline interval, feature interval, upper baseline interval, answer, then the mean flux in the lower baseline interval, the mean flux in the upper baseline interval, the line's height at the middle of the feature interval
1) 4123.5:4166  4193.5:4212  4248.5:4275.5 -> 0.03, 53.6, 52.1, 52.8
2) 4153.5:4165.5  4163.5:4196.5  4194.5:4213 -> 0.02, 54.9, 51.3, 53.2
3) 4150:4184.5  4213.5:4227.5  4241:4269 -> 0.06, 53.3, 53.5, 53.4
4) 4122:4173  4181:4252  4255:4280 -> 0.02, 53.5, 51.7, 52.4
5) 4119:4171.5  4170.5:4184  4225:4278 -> 0.03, 53.6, 51.8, 53.1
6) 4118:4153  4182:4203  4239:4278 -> 0.03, 53.3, 52.4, 52.9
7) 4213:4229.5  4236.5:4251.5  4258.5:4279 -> -0.02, 50.7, 51.3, 51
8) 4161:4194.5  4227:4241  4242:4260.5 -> 0.03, 52.7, 53.1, 53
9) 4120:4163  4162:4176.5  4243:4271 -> 0.02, 53.6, 53.2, 53.5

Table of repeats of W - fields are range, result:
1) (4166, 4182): 52.2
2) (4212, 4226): 51.5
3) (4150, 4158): 53.8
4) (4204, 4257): 52.1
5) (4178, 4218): 52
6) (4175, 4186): 52.3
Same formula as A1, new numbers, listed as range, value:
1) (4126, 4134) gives 51.4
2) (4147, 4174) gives 54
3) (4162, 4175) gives 52.9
